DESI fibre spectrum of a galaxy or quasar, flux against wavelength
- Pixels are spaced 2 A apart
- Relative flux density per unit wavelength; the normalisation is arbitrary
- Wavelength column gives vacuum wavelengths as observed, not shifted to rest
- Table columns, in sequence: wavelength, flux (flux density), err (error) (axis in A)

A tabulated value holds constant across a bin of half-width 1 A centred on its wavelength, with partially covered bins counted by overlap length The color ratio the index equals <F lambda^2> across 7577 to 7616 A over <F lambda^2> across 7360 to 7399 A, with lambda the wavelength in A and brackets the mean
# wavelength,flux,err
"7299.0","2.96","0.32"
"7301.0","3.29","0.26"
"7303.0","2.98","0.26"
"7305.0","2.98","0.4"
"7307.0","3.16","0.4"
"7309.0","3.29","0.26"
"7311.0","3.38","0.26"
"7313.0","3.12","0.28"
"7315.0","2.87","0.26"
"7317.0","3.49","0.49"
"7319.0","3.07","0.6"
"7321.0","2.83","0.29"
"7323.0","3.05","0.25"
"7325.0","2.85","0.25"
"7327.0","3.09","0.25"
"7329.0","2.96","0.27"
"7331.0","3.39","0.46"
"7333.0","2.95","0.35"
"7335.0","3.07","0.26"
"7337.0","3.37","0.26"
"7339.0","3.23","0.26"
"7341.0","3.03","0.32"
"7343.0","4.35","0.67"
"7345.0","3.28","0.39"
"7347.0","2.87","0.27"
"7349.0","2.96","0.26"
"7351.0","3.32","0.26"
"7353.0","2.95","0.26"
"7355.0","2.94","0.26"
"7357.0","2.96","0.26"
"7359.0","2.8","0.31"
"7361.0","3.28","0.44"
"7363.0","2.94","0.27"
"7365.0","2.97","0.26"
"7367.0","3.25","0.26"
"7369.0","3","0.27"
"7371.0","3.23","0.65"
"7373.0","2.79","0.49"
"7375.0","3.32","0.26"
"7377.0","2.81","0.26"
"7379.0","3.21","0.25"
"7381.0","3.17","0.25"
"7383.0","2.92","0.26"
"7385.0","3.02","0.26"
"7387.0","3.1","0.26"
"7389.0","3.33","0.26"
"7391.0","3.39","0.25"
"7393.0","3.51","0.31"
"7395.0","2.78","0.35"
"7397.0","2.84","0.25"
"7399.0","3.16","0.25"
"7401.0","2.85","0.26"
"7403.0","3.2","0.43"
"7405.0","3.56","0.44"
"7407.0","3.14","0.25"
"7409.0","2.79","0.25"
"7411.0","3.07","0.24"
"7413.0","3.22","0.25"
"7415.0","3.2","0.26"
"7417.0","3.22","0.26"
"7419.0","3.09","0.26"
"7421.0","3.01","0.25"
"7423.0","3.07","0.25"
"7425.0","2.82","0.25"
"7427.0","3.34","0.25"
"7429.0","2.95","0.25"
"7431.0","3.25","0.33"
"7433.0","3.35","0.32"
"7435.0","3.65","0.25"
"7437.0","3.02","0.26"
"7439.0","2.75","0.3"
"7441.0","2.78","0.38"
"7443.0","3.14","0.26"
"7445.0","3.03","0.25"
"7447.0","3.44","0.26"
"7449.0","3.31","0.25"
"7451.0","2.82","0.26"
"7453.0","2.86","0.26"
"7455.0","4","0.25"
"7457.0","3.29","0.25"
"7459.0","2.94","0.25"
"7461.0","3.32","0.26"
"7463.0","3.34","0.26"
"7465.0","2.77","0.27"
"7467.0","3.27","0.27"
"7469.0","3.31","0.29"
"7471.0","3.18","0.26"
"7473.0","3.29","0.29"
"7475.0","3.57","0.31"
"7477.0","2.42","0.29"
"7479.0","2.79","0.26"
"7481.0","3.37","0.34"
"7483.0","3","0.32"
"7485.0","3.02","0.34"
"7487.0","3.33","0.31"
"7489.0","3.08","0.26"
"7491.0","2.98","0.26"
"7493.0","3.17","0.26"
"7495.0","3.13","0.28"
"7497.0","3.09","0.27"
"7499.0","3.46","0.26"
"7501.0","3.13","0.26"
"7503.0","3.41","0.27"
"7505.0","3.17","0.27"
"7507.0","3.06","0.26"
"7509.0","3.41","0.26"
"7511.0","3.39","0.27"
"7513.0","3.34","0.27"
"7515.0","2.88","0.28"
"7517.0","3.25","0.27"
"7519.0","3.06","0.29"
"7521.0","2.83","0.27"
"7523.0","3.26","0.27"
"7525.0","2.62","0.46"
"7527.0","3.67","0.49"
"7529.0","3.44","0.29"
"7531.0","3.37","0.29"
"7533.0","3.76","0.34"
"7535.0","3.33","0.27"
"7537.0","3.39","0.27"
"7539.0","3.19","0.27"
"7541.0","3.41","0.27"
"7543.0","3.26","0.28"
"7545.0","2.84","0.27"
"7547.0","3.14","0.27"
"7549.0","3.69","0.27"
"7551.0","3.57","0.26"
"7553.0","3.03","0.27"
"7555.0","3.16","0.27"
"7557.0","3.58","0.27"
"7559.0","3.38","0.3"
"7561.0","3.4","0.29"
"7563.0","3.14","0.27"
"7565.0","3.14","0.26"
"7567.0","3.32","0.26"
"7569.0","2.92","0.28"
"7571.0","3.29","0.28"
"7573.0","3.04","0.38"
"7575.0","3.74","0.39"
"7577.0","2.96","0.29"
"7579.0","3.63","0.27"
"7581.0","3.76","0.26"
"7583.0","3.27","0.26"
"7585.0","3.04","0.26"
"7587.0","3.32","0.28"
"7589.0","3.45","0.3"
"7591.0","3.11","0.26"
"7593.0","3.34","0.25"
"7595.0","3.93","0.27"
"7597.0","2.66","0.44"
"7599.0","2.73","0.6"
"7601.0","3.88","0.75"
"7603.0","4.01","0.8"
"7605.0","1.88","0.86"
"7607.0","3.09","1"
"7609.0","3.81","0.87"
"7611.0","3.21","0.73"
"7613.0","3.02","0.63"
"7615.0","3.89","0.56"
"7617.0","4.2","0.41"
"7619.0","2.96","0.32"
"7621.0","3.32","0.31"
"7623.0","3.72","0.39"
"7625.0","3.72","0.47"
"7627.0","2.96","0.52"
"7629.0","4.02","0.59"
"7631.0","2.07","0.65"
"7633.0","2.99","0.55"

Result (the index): 1.13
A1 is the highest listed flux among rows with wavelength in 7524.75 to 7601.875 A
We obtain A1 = 3.93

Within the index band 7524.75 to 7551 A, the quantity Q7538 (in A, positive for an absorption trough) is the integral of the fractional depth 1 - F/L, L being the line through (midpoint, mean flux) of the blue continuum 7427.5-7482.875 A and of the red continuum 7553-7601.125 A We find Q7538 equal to -0.8 A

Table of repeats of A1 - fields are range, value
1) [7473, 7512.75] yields 3.57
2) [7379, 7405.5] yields 3.56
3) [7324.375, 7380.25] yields 4.35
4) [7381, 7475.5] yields 4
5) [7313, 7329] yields 3.49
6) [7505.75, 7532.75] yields 3.67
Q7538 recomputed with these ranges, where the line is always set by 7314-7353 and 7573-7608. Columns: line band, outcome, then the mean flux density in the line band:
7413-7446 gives 0.94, 3.11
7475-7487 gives 0.80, 3.01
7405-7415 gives 0.22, 3.12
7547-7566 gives -0.43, 3.33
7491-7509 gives 0.17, 3.2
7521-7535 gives -0.29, 3.31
